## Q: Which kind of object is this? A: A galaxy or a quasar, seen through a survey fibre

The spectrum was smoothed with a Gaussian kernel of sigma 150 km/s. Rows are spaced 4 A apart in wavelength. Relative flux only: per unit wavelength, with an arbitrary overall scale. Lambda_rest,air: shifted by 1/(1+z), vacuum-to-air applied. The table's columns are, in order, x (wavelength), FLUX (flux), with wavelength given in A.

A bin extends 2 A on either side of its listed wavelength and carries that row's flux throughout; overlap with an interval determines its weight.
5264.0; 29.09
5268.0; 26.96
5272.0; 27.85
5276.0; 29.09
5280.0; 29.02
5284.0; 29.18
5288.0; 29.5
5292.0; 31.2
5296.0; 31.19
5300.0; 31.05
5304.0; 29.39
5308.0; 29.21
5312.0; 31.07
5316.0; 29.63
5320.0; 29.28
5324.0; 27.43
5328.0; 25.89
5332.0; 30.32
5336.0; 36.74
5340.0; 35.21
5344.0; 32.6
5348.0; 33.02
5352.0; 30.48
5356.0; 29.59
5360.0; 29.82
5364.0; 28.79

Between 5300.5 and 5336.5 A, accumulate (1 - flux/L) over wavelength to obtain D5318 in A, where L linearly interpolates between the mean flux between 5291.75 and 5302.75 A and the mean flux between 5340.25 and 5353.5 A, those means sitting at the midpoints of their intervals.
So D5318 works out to 2.3 A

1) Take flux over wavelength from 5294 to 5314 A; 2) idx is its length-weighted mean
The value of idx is 30.4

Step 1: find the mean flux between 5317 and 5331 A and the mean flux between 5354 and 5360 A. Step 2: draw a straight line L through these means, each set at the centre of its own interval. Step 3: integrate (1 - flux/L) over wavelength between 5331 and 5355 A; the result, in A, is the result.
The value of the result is -3.4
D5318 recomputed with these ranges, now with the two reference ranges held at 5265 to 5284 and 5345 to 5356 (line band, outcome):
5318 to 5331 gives 1.1 A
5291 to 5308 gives -0.7 A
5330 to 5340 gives -1.0 A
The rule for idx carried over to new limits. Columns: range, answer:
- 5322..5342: 31.1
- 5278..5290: 29.2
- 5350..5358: 30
